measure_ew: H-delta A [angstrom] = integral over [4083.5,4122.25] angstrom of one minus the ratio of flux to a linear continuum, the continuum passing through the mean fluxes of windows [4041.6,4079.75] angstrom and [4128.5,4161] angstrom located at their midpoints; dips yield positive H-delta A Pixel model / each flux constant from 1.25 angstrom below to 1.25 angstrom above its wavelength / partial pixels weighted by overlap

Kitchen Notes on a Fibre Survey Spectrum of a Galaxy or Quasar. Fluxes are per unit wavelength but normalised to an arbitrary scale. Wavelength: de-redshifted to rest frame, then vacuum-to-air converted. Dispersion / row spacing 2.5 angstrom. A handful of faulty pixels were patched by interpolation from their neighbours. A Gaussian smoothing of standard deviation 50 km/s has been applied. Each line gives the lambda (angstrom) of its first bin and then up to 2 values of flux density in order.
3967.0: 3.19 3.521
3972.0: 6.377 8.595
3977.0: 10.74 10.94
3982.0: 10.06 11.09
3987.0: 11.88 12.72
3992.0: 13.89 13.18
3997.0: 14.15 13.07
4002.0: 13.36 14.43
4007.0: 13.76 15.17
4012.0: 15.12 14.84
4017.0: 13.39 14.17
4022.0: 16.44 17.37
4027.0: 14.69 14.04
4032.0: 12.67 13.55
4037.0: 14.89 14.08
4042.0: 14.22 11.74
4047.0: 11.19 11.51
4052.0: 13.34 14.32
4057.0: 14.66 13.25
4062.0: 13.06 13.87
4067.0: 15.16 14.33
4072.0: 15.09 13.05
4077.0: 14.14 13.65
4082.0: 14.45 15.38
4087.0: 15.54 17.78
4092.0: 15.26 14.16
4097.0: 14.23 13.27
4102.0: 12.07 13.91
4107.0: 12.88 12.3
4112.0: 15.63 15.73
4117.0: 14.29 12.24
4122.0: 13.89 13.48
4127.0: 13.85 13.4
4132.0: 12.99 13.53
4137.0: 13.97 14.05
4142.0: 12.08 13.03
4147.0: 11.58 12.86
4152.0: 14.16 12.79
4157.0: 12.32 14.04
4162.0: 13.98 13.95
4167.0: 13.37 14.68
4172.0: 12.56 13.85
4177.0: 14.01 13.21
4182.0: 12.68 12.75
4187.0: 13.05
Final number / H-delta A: -2.78 angstrom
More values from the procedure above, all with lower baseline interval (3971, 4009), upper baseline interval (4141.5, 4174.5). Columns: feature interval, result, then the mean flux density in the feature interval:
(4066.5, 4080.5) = -1.8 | 14.2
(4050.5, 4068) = -2.0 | 13.9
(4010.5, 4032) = -4.7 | 14.9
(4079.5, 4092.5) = -2.9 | 15.5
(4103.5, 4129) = -1.7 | 13.8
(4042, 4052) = 0.3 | 12.1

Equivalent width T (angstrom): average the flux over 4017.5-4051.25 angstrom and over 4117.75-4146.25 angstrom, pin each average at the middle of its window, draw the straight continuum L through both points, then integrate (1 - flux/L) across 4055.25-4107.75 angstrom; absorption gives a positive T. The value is -2.56 angstrom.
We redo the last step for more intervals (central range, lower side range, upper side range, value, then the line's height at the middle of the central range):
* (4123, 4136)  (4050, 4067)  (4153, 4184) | 0.08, 13.6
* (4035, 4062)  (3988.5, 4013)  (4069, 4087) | 1.67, 14.2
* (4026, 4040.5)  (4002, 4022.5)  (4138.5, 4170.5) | 0.37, 14.3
